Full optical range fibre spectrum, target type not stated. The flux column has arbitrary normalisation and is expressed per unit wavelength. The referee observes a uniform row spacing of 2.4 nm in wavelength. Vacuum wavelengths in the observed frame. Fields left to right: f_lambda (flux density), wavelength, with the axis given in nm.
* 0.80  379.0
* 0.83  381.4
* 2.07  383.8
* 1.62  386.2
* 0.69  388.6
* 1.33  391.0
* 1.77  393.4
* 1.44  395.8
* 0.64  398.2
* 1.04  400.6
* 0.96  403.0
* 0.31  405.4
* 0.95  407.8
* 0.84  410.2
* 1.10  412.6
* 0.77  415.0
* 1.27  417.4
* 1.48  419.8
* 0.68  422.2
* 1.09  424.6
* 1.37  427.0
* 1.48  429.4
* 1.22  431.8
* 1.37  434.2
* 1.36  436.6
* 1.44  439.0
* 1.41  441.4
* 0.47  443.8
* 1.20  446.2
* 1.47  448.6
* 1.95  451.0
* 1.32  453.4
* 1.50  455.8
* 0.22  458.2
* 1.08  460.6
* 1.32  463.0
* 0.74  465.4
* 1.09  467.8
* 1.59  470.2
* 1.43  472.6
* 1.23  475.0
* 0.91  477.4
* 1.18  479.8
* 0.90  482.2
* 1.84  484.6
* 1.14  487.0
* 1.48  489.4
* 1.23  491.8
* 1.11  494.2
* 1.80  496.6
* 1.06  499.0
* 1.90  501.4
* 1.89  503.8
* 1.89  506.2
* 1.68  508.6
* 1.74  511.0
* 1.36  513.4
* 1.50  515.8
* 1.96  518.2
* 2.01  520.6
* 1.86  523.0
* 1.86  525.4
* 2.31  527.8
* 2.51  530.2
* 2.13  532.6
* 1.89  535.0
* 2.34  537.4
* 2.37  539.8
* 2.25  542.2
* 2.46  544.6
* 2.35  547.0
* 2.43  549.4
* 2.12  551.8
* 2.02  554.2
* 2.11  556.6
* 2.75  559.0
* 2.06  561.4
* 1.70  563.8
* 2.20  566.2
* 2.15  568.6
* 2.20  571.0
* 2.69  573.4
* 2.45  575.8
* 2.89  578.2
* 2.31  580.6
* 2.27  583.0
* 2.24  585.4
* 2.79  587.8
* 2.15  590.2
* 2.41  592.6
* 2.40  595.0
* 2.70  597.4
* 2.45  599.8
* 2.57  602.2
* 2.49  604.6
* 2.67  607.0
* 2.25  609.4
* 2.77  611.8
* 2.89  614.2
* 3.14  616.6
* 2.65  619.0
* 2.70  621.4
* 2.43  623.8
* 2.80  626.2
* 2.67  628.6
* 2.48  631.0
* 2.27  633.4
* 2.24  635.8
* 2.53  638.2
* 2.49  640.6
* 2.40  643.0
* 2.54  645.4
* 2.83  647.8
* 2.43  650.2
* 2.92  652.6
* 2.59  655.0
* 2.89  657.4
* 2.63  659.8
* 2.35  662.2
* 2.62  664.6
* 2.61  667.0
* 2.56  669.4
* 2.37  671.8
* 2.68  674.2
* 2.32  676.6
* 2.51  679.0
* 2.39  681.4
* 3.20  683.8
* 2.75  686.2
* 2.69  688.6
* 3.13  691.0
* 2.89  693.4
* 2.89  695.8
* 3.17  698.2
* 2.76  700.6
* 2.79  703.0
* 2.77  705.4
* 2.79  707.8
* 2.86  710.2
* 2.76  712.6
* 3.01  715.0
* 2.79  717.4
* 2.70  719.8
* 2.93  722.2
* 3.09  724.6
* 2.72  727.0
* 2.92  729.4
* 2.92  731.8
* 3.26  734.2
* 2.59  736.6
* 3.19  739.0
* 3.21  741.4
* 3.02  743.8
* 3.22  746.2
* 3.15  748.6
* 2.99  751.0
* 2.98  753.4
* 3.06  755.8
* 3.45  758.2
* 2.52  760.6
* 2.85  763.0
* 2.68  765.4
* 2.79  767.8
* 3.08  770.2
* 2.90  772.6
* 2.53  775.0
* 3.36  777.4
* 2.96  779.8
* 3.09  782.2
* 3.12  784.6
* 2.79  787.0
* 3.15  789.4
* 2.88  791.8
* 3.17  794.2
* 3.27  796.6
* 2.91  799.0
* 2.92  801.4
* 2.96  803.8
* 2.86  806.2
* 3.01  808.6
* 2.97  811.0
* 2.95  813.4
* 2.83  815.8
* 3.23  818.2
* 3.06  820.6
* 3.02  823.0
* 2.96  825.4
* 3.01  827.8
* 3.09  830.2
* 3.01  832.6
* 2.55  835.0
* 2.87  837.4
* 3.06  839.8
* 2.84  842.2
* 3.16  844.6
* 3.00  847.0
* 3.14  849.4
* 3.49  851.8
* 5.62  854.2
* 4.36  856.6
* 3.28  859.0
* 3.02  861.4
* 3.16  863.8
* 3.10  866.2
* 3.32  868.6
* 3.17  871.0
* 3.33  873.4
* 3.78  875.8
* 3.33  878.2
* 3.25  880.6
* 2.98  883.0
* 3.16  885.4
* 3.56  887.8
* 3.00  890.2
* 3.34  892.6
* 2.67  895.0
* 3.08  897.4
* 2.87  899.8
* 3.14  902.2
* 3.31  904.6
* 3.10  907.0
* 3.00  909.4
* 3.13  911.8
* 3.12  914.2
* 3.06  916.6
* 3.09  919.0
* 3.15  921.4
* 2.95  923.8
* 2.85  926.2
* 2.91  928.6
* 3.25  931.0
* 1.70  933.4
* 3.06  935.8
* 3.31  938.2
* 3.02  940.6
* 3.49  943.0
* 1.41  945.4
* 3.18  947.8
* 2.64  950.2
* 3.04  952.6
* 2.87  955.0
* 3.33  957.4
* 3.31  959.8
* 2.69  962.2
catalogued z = 0.30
